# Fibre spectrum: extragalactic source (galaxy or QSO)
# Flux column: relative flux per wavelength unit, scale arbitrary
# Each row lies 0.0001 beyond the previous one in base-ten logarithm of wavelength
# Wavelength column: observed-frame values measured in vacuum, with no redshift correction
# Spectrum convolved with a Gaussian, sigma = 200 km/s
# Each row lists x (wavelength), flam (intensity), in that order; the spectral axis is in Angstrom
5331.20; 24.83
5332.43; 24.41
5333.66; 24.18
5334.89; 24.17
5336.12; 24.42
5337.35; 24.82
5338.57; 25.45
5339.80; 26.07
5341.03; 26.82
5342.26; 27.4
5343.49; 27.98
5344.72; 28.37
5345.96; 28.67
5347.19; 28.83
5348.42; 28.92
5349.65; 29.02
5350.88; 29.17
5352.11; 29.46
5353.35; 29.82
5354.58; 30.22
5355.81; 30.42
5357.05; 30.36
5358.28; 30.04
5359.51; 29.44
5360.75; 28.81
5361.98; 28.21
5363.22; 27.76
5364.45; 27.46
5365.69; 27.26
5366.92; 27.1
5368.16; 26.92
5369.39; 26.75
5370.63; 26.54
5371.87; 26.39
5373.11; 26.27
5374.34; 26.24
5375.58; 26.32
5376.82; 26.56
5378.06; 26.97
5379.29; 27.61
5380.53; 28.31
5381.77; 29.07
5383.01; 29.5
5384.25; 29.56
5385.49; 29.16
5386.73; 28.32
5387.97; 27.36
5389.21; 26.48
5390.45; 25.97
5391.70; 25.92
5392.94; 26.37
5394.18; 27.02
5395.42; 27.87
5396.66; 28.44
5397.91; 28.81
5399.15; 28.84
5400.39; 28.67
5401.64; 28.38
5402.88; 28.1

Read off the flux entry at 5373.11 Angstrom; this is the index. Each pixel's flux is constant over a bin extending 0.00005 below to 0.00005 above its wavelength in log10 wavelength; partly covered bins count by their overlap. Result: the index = 26.27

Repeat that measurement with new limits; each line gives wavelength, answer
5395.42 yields 27.87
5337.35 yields 24.82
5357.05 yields 30.36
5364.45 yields 27.46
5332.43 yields 24.41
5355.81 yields 30.42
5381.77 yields 29.07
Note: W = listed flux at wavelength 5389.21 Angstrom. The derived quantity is 26.48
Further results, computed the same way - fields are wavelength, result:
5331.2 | 24.83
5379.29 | 27.61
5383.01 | 29.5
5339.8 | 26.07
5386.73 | 28.32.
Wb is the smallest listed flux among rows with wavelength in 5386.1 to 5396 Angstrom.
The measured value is 25.92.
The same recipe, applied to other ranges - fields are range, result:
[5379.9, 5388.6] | 27.36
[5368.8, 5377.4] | 26.24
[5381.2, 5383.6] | 29.07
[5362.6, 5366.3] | 27.26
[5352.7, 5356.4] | 29.82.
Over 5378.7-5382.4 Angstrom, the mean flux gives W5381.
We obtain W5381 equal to 28.3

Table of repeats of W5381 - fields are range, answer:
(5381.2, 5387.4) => 29.1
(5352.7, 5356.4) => 30.1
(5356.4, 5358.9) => 30.2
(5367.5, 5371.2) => 26.7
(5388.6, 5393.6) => 26.2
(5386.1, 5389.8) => 27.4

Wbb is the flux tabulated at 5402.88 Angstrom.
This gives 28.1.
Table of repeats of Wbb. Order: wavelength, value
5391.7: 25.92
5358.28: 30.04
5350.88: 29.17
